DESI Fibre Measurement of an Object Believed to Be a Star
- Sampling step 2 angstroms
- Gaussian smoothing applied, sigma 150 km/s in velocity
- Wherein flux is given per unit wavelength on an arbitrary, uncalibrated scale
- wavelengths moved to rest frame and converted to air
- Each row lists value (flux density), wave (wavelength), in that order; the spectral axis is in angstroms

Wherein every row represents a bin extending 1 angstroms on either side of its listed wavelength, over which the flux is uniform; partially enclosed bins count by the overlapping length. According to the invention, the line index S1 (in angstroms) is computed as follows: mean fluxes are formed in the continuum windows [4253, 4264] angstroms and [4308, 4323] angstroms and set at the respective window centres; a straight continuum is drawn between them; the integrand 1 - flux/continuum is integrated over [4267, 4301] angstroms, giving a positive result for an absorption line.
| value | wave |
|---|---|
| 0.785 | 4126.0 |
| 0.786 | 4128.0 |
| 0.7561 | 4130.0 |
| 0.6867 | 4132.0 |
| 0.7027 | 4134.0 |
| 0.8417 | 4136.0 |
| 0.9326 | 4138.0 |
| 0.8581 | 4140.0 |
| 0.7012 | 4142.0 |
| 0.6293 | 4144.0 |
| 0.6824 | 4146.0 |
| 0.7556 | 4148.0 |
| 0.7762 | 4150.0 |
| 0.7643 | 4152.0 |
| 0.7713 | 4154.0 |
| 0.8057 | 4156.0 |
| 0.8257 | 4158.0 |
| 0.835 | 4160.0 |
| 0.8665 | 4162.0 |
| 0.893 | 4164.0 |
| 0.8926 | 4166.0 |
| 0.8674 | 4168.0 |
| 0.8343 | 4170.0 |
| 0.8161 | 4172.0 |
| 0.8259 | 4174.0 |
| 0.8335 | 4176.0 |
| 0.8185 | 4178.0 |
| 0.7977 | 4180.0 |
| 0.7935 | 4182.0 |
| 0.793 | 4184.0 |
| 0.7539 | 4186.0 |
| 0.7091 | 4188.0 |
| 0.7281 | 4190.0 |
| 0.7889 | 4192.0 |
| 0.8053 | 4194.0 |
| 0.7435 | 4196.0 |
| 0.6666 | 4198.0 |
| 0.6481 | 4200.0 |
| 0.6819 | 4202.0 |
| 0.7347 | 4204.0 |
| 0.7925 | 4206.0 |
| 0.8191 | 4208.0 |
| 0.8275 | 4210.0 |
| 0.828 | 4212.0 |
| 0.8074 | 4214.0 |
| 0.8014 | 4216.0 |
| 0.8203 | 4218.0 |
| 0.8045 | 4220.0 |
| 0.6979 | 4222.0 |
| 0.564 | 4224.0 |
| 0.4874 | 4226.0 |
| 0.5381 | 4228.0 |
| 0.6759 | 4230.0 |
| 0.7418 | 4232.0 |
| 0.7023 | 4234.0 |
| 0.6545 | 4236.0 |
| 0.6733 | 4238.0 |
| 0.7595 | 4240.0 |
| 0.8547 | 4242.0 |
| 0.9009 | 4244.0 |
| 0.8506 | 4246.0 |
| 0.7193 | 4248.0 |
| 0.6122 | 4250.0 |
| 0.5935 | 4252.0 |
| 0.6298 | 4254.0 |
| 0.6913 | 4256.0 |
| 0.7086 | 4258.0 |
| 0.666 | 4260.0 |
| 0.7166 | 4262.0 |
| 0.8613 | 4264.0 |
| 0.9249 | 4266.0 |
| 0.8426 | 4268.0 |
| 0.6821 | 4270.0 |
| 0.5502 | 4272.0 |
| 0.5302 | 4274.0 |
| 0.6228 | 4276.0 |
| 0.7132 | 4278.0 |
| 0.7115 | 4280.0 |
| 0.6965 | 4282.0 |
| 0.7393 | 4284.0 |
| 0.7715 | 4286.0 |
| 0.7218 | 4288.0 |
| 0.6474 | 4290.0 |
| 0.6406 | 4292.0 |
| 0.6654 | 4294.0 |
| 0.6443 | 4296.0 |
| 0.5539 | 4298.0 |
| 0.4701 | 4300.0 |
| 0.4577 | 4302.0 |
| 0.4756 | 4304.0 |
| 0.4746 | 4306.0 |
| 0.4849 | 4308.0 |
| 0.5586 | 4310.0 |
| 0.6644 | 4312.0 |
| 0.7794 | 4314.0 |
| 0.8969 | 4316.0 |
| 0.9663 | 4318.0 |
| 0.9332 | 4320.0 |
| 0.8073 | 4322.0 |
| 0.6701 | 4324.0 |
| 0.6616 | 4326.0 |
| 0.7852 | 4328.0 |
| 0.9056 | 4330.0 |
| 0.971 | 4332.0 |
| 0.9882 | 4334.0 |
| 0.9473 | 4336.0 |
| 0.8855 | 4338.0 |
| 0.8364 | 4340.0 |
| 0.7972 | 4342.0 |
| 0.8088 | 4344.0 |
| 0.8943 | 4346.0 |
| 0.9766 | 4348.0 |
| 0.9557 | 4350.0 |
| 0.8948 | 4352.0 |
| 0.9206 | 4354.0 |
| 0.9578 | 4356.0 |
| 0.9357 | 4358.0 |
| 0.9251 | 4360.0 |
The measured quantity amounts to 3.48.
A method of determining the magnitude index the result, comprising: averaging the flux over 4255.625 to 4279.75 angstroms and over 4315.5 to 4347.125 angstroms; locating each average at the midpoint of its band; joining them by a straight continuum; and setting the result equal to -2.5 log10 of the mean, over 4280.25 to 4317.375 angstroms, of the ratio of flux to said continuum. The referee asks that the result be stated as 0.23 mag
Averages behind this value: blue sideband 0.71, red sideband 0.86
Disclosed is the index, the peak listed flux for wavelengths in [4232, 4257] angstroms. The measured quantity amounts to 0.9009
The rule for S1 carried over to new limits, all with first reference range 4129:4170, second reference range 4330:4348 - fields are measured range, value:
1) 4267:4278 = 2.67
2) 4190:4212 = 1.82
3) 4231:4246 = 1.43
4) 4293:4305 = 4.53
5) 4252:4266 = 2.20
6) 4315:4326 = 0.61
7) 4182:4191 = 0.69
